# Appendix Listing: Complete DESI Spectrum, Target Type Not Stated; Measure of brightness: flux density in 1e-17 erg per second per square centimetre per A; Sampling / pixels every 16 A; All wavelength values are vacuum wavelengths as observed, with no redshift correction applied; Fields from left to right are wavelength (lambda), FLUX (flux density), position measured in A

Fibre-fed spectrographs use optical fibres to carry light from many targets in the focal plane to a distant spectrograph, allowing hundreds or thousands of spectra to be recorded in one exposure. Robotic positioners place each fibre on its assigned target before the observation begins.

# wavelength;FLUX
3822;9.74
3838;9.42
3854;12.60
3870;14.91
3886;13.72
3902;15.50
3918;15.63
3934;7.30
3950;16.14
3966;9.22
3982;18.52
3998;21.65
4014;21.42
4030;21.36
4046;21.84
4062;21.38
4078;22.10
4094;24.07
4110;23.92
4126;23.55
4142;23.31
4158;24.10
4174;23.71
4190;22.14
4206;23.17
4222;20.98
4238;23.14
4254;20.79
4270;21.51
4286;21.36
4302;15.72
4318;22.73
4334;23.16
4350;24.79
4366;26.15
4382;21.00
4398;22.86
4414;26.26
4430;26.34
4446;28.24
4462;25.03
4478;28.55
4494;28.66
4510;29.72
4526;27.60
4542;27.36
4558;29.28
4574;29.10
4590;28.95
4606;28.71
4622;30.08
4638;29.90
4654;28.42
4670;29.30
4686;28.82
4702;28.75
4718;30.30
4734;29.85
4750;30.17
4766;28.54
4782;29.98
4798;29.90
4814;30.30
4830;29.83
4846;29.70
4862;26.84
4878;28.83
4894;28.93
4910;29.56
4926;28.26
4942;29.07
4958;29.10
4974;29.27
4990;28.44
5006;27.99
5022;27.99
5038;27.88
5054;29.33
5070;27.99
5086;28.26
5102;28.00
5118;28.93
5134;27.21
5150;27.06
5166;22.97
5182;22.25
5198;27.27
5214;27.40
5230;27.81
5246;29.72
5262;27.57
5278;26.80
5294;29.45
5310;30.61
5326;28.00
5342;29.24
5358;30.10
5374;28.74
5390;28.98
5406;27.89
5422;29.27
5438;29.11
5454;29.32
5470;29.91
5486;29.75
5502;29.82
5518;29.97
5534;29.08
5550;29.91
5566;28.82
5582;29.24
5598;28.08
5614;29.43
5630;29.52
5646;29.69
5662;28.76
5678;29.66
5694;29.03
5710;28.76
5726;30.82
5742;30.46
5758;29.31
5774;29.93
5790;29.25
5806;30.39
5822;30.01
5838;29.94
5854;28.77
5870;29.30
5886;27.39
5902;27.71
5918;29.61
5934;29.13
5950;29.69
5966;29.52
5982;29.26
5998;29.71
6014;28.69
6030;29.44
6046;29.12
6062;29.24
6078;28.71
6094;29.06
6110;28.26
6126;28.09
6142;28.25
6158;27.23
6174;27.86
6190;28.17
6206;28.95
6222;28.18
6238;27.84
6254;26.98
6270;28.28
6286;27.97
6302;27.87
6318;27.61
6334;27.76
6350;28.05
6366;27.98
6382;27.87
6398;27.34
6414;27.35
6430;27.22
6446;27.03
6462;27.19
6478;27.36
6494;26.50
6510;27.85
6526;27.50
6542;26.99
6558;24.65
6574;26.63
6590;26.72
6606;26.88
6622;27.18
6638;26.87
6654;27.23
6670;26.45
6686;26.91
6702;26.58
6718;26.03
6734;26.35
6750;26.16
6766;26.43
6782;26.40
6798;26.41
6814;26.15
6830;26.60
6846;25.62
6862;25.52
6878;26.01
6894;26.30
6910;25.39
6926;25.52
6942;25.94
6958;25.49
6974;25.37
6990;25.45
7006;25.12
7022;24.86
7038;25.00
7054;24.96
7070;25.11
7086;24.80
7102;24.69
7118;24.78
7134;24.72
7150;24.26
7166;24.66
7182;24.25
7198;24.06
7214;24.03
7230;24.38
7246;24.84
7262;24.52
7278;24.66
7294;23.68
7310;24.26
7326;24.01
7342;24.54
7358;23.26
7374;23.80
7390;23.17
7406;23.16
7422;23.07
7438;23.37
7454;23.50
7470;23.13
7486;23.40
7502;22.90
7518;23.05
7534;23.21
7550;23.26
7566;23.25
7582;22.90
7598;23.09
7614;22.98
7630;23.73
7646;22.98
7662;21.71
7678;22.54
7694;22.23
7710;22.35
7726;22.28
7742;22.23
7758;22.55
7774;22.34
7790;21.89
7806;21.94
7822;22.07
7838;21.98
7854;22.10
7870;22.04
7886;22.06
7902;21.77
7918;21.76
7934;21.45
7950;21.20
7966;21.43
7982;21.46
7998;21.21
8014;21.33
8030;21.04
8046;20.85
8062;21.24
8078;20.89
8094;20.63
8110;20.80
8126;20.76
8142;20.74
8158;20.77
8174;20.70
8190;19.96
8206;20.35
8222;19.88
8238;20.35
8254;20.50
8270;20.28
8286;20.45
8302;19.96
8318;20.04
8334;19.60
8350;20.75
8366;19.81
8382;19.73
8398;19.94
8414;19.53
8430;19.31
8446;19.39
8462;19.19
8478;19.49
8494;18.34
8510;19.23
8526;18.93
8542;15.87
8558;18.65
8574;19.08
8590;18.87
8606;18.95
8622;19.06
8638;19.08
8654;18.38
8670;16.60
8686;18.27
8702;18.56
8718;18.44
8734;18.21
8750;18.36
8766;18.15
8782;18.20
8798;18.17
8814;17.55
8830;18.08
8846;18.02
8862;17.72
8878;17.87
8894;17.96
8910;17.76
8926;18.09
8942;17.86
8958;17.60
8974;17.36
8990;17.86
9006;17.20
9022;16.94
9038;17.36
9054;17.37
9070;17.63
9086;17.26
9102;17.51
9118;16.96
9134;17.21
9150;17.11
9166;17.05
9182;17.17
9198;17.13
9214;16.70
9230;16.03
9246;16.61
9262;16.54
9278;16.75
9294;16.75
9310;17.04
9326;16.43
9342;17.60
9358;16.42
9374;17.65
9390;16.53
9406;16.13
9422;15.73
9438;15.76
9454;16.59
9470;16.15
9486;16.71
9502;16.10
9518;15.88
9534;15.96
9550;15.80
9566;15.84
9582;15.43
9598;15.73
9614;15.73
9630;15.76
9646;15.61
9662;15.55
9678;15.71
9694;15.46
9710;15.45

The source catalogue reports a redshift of 0.000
